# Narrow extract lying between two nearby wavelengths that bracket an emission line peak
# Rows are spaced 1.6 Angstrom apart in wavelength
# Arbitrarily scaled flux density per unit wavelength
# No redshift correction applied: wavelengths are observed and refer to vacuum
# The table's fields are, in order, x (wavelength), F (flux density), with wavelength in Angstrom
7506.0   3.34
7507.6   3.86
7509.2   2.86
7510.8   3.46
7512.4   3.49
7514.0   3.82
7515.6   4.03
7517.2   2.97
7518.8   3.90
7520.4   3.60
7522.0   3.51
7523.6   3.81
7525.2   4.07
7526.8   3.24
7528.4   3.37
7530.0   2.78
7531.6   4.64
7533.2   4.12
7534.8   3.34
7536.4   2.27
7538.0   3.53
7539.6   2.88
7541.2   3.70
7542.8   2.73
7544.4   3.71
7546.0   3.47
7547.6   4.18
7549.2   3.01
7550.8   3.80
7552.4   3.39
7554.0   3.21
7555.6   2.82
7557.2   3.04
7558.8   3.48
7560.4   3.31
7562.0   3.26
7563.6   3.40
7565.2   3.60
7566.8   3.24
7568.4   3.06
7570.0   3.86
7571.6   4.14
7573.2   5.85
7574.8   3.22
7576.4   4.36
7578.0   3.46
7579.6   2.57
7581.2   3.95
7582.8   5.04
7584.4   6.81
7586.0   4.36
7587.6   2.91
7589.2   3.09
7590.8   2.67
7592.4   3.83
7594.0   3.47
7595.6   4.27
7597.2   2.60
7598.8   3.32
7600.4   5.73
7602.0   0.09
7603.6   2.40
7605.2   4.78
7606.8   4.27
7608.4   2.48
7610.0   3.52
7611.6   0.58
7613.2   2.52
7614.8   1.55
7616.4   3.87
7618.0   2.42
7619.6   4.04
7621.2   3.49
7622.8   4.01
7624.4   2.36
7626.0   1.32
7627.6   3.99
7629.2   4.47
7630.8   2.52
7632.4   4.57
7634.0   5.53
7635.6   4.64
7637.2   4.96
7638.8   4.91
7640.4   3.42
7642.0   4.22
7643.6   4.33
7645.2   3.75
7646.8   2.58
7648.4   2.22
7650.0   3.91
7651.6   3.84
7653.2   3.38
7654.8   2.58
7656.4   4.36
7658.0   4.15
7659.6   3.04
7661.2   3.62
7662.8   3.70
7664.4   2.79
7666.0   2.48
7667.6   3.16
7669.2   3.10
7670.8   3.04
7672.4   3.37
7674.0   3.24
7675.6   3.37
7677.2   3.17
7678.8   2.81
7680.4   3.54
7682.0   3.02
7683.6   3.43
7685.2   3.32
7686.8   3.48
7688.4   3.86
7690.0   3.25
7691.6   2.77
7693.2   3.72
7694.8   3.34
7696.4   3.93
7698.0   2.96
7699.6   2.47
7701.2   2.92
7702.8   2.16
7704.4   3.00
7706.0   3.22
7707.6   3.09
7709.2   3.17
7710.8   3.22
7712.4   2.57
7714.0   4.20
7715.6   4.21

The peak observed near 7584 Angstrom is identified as [S II] 6716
